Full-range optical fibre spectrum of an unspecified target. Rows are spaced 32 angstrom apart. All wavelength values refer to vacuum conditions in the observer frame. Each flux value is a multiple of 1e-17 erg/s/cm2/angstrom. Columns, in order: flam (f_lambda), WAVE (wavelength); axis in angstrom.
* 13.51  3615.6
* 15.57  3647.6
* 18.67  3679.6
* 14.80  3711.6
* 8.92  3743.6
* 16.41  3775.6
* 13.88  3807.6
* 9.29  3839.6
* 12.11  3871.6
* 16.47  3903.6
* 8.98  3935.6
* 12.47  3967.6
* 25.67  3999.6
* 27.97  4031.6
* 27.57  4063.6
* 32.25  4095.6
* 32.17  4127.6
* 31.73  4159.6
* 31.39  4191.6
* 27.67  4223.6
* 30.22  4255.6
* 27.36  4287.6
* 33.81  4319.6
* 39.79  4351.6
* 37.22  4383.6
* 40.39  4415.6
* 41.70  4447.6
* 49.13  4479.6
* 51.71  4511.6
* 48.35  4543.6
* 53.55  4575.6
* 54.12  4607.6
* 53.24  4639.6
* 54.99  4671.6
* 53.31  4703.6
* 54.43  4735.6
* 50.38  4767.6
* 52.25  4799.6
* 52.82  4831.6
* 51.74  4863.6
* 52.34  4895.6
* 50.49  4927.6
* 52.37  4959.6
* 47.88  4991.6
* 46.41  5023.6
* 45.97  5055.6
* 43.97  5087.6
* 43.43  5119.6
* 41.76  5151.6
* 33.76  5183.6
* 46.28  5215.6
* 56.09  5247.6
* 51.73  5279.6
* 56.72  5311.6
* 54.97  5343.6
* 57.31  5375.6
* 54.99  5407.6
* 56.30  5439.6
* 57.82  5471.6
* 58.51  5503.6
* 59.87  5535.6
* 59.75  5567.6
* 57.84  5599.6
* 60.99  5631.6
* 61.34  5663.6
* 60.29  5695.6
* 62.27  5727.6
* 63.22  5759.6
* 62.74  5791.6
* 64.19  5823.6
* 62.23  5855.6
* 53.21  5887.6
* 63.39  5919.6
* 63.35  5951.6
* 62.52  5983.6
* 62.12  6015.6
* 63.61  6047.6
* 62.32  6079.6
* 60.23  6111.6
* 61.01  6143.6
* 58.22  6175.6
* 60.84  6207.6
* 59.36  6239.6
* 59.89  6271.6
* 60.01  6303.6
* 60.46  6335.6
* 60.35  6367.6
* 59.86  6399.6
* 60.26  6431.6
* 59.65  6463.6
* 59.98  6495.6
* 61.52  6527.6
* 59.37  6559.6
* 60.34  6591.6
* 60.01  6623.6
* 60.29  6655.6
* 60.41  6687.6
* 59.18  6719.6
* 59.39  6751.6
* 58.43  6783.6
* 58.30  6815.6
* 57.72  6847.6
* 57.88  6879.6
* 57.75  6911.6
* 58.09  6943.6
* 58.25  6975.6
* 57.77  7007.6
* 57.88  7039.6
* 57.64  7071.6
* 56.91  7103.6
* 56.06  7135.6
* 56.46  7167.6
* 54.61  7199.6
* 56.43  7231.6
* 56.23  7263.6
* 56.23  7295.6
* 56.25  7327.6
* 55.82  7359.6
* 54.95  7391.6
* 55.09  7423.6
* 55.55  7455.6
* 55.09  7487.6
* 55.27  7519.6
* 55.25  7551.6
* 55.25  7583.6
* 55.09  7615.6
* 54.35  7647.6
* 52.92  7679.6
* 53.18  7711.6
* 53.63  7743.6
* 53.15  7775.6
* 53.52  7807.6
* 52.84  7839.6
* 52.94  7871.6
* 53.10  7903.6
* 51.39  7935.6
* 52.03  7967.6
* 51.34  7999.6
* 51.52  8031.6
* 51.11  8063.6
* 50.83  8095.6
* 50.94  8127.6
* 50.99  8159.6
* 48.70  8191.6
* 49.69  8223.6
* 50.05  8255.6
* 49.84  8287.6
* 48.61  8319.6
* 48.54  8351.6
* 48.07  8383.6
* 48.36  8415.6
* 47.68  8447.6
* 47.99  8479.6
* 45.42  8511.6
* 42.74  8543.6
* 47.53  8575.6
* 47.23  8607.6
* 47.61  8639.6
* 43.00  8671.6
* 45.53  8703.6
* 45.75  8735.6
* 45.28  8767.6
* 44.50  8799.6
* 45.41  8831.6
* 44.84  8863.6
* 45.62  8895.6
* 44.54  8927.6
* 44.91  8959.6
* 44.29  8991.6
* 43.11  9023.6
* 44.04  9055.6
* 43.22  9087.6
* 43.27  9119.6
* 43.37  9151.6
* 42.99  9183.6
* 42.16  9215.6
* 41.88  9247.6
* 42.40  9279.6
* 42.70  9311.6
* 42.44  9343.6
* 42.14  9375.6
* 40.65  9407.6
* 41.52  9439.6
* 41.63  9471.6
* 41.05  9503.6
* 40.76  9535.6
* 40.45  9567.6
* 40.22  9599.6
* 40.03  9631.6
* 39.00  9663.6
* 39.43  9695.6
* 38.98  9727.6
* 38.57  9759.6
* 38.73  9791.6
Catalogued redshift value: 0.000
